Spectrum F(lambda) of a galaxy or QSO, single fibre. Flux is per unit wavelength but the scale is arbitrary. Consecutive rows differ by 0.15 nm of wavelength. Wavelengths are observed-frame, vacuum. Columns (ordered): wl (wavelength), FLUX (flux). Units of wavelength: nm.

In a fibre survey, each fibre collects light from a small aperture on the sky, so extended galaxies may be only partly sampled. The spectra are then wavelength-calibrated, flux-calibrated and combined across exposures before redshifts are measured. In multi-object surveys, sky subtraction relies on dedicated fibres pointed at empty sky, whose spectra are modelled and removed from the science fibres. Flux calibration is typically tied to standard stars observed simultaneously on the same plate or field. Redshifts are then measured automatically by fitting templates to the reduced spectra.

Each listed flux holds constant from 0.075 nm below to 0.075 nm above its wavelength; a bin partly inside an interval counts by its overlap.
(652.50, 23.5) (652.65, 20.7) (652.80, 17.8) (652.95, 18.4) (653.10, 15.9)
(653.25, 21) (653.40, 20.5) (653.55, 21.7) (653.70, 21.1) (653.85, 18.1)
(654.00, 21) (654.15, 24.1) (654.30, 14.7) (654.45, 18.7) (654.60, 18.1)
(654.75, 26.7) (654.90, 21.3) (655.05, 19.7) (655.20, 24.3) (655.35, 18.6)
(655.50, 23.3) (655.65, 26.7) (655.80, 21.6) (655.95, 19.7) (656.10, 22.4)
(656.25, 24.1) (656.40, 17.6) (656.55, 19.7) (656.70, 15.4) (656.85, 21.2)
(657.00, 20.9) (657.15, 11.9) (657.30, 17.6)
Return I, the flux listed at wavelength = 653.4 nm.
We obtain 20.5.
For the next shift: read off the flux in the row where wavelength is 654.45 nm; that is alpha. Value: 18.7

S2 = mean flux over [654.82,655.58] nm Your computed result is 21.5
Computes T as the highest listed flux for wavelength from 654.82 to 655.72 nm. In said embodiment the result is 26.7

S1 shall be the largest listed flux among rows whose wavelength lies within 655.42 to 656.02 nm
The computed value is 26.7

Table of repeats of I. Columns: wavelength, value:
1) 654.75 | 26.7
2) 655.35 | 18.6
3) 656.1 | 22.4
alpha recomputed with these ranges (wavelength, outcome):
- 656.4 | 17.6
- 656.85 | 21.2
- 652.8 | 17.8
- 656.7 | 15.4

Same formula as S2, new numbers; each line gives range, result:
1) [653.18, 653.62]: 21.1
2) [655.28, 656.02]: 22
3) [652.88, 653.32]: 18.4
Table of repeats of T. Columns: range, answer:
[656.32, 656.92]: 21.2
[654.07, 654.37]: 24.1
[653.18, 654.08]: 21.7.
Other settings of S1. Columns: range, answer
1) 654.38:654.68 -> 18.7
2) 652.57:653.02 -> 20.7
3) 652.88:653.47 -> 21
